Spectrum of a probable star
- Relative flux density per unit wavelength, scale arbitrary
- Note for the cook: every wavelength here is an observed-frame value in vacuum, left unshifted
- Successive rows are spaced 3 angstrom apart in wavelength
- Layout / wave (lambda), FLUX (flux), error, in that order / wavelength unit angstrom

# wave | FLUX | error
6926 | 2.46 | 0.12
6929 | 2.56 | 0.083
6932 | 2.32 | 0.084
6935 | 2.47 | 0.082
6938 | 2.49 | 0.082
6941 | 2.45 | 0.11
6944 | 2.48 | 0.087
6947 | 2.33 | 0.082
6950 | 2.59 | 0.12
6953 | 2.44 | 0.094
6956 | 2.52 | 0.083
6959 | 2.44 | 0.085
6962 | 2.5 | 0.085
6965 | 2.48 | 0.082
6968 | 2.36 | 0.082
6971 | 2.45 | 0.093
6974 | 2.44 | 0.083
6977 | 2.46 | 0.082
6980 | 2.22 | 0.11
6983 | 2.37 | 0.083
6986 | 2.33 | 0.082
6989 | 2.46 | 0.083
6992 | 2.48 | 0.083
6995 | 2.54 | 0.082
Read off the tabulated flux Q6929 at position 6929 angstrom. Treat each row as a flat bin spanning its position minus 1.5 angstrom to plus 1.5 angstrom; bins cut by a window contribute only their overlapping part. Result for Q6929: 2.56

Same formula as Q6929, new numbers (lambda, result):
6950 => 2.59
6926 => 2.46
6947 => 2.33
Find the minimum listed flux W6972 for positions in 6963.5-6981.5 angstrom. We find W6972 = 2.22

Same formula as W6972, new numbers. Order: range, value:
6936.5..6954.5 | 2.33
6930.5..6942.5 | 2.32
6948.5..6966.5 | 2.44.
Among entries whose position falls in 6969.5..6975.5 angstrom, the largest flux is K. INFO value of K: 2.45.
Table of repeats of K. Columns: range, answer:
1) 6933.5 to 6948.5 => 2.49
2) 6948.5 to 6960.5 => 2.59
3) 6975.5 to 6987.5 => 2.46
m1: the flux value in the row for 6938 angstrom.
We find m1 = 2.49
